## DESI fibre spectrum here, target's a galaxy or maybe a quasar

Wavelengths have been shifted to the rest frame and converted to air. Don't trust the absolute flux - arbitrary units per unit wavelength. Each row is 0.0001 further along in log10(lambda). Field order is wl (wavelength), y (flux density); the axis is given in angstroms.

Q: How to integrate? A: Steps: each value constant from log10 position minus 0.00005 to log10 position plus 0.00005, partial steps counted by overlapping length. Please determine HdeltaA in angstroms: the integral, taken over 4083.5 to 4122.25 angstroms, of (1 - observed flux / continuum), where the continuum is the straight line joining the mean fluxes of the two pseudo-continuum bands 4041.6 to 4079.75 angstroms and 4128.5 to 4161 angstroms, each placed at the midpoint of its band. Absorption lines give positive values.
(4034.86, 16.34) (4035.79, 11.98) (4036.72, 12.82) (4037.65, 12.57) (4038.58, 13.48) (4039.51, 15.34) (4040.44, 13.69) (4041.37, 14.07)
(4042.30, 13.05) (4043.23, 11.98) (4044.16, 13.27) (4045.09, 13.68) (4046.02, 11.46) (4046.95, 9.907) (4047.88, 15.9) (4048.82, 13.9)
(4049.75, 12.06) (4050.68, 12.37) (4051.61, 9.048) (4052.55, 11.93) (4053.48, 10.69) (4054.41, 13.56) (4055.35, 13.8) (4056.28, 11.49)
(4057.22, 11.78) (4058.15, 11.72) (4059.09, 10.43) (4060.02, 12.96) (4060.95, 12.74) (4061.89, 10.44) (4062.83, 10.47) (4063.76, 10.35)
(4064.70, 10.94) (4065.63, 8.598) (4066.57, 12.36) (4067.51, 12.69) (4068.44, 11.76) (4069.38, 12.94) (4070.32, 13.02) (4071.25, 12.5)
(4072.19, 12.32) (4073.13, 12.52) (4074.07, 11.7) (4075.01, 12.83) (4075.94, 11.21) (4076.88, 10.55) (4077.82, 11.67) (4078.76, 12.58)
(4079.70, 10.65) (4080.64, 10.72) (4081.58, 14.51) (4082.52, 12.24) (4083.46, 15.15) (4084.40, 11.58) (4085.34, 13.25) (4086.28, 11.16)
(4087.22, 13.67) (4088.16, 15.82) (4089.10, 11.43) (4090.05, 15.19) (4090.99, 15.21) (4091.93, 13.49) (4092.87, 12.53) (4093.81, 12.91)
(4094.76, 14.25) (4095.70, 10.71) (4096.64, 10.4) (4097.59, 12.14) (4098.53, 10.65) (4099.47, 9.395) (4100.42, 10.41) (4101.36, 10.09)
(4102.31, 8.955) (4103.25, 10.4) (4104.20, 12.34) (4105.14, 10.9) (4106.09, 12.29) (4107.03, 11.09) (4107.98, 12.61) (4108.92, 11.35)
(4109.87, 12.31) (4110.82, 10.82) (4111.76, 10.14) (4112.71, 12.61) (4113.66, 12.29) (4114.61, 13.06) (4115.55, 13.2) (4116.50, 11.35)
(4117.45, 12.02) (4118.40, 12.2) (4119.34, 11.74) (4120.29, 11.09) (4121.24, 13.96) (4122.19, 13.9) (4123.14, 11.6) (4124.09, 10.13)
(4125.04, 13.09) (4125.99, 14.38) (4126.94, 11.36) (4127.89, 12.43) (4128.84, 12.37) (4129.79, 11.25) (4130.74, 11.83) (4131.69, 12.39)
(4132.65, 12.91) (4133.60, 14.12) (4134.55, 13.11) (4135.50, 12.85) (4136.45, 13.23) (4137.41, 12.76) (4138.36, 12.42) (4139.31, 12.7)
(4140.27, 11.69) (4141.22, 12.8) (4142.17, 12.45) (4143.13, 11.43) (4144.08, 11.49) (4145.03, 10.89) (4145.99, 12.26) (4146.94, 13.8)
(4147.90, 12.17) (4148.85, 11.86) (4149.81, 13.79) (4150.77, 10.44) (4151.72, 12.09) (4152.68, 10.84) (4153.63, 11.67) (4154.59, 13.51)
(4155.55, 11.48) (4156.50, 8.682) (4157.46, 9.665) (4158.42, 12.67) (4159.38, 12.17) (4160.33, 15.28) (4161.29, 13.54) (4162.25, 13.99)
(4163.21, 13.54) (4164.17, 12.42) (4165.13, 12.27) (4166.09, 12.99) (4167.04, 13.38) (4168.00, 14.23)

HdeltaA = 0.0 angstroms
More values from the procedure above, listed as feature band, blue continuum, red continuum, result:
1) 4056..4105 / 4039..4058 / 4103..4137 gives 1.92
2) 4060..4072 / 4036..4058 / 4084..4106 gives 0.75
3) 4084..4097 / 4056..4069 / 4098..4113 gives -2.19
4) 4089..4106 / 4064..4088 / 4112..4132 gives 0.62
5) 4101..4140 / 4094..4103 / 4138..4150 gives -1.93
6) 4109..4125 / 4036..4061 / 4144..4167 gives 0.44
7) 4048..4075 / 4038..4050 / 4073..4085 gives 1.69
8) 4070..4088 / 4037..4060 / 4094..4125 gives -0.42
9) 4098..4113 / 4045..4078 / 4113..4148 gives 1.48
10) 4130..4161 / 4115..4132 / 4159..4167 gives 1.44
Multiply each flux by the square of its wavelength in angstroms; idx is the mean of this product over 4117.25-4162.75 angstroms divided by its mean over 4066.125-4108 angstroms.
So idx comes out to 1.0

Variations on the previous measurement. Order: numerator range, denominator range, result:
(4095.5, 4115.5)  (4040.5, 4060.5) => 0.93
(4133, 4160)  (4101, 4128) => 1.04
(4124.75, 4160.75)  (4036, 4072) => 1.05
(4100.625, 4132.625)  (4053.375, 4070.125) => 1.04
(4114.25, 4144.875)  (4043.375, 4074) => 1.07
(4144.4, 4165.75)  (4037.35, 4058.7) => 1.02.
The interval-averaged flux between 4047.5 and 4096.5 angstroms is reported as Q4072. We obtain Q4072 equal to 12.3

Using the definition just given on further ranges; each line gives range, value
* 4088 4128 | 12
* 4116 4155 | 12.3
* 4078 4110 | 12.1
